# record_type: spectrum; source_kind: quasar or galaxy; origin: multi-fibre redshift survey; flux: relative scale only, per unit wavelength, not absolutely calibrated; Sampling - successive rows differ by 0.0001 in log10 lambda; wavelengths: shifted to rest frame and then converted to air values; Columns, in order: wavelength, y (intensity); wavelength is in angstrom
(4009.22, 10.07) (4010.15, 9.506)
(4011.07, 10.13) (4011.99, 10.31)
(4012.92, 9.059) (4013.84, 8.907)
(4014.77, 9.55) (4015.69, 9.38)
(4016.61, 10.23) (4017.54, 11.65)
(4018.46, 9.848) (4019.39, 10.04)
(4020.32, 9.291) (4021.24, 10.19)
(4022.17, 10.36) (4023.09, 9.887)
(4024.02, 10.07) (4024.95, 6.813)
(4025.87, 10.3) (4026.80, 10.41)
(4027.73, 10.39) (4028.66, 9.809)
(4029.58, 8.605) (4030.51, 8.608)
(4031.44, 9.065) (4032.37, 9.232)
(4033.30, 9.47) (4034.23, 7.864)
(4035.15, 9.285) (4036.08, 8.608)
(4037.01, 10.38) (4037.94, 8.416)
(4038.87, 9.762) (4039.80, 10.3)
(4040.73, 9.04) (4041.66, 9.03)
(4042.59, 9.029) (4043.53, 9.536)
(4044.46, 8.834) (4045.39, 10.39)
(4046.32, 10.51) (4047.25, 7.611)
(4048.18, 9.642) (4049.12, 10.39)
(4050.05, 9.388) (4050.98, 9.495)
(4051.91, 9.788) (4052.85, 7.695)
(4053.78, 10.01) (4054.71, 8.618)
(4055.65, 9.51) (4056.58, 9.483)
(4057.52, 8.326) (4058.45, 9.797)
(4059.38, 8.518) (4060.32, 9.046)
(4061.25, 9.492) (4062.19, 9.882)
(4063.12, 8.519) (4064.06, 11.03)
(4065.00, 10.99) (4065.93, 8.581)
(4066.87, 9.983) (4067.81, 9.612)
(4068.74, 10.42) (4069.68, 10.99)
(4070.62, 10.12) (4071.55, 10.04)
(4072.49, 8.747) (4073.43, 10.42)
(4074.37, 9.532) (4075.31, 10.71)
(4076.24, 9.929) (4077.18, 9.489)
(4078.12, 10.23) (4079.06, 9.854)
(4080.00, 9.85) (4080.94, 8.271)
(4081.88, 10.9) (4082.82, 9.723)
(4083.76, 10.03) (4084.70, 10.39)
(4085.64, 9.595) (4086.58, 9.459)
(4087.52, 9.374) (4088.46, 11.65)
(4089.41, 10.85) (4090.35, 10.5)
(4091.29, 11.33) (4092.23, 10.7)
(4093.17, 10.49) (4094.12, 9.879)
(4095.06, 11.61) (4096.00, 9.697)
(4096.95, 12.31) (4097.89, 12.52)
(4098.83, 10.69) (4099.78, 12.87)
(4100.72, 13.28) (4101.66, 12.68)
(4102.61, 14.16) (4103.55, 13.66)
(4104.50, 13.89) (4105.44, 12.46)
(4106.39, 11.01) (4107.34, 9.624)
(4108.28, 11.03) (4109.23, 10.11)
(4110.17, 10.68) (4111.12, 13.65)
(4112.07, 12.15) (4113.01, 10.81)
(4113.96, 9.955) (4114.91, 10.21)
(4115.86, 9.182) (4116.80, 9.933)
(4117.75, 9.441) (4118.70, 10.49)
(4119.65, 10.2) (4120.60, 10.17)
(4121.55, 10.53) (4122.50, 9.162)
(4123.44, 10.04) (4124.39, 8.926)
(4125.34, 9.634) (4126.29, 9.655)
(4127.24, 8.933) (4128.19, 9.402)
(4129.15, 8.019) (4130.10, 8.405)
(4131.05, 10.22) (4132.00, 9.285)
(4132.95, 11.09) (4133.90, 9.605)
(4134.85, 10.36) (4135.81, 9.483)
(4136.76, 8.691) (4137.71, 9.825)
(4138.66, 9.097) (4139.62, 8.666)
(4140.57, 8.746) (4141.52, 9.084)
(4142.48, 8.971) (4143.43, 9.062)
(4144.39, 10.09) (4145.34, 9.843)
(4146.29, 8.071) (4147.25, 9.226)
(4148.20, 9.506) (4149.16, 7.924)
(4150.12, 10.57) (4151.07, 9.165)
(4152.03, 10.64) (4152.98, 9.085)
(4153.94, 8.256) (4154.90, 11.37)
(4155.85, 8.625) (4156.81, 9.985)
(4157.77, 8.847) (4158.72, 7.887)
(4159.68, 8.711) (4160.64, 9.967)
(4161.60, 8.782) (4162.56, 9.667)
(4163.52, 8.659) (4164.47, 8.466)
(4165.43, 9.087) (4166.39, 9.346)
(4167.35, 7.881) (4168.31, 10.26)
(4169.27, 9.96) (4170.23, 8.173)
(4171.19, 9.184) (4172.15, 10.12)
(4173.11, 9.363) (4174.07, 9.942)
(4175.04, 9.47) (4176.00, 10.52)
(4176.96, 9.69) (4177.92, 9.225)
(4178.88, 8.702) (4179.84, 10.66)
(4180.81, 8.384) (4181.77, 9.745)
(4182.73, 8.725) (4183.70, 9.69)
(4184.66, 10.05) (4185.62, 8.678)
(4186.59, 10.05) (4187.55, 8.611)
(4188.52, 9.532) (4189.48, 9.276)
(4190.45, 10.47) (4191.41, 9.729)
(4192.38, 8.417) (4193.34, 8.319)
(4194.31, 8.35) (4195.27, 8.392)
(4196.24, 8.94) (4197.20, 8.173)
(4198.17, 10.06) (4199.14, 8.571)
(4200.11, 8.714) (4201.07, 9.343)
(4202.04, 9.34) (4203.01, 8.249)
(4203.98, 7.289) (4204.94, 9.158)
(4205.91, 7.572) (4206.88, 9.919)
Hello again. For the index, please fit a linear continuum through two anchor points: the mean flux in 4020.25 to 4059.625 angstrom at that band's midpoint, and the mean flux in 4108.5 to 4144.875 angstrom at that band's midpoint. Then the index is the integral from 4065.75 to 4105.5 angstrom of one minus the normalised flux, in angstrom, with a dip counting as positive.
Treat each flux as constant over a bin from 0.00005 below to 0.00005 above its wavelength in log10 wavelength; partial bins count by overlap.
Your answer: -4.7 angstrom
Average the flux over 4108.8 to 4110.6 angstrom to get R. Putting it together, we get 10.4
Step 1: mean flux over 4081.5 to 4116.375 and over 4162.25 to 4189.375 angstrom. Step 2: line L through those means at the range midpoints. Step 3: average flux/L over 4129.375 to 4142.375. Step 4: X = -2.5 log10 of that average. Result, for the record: 0.10 mag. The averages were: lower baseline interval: 11.2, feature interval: 9.39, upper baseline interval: 9.35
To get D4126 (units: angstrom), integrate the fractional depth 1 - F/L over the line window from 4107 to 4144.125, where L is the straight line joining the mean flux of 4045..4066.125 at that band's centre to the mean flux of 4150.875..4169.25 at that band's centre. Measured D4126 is -2.1 angstrom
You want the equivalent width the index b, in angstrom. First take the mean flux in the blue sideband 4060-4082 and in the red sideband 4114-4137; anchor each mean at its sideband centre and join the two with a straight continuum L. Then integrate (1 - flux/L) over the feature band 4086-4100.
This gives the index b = -1.6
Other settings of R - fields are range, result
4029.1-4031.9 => 8.78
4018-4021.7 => 9.84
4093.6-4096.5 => 10.4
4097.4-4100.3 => 12.1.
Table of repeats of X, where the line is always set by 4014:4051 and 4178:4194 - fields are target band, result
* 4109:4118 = -0.14 mag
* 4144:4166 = 0.01 mag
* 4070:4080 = -0.05 mag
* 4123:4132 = 0.02 mag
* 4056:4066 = 0.00 mag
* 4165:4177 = -0.02 mag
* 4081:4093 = -0.10 mag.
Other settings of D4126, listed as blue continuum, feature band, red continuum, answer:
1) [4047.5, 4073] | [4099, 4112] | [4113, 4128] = -3.30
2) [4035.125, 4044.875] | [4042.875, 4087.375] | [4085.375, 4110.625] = 2.32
